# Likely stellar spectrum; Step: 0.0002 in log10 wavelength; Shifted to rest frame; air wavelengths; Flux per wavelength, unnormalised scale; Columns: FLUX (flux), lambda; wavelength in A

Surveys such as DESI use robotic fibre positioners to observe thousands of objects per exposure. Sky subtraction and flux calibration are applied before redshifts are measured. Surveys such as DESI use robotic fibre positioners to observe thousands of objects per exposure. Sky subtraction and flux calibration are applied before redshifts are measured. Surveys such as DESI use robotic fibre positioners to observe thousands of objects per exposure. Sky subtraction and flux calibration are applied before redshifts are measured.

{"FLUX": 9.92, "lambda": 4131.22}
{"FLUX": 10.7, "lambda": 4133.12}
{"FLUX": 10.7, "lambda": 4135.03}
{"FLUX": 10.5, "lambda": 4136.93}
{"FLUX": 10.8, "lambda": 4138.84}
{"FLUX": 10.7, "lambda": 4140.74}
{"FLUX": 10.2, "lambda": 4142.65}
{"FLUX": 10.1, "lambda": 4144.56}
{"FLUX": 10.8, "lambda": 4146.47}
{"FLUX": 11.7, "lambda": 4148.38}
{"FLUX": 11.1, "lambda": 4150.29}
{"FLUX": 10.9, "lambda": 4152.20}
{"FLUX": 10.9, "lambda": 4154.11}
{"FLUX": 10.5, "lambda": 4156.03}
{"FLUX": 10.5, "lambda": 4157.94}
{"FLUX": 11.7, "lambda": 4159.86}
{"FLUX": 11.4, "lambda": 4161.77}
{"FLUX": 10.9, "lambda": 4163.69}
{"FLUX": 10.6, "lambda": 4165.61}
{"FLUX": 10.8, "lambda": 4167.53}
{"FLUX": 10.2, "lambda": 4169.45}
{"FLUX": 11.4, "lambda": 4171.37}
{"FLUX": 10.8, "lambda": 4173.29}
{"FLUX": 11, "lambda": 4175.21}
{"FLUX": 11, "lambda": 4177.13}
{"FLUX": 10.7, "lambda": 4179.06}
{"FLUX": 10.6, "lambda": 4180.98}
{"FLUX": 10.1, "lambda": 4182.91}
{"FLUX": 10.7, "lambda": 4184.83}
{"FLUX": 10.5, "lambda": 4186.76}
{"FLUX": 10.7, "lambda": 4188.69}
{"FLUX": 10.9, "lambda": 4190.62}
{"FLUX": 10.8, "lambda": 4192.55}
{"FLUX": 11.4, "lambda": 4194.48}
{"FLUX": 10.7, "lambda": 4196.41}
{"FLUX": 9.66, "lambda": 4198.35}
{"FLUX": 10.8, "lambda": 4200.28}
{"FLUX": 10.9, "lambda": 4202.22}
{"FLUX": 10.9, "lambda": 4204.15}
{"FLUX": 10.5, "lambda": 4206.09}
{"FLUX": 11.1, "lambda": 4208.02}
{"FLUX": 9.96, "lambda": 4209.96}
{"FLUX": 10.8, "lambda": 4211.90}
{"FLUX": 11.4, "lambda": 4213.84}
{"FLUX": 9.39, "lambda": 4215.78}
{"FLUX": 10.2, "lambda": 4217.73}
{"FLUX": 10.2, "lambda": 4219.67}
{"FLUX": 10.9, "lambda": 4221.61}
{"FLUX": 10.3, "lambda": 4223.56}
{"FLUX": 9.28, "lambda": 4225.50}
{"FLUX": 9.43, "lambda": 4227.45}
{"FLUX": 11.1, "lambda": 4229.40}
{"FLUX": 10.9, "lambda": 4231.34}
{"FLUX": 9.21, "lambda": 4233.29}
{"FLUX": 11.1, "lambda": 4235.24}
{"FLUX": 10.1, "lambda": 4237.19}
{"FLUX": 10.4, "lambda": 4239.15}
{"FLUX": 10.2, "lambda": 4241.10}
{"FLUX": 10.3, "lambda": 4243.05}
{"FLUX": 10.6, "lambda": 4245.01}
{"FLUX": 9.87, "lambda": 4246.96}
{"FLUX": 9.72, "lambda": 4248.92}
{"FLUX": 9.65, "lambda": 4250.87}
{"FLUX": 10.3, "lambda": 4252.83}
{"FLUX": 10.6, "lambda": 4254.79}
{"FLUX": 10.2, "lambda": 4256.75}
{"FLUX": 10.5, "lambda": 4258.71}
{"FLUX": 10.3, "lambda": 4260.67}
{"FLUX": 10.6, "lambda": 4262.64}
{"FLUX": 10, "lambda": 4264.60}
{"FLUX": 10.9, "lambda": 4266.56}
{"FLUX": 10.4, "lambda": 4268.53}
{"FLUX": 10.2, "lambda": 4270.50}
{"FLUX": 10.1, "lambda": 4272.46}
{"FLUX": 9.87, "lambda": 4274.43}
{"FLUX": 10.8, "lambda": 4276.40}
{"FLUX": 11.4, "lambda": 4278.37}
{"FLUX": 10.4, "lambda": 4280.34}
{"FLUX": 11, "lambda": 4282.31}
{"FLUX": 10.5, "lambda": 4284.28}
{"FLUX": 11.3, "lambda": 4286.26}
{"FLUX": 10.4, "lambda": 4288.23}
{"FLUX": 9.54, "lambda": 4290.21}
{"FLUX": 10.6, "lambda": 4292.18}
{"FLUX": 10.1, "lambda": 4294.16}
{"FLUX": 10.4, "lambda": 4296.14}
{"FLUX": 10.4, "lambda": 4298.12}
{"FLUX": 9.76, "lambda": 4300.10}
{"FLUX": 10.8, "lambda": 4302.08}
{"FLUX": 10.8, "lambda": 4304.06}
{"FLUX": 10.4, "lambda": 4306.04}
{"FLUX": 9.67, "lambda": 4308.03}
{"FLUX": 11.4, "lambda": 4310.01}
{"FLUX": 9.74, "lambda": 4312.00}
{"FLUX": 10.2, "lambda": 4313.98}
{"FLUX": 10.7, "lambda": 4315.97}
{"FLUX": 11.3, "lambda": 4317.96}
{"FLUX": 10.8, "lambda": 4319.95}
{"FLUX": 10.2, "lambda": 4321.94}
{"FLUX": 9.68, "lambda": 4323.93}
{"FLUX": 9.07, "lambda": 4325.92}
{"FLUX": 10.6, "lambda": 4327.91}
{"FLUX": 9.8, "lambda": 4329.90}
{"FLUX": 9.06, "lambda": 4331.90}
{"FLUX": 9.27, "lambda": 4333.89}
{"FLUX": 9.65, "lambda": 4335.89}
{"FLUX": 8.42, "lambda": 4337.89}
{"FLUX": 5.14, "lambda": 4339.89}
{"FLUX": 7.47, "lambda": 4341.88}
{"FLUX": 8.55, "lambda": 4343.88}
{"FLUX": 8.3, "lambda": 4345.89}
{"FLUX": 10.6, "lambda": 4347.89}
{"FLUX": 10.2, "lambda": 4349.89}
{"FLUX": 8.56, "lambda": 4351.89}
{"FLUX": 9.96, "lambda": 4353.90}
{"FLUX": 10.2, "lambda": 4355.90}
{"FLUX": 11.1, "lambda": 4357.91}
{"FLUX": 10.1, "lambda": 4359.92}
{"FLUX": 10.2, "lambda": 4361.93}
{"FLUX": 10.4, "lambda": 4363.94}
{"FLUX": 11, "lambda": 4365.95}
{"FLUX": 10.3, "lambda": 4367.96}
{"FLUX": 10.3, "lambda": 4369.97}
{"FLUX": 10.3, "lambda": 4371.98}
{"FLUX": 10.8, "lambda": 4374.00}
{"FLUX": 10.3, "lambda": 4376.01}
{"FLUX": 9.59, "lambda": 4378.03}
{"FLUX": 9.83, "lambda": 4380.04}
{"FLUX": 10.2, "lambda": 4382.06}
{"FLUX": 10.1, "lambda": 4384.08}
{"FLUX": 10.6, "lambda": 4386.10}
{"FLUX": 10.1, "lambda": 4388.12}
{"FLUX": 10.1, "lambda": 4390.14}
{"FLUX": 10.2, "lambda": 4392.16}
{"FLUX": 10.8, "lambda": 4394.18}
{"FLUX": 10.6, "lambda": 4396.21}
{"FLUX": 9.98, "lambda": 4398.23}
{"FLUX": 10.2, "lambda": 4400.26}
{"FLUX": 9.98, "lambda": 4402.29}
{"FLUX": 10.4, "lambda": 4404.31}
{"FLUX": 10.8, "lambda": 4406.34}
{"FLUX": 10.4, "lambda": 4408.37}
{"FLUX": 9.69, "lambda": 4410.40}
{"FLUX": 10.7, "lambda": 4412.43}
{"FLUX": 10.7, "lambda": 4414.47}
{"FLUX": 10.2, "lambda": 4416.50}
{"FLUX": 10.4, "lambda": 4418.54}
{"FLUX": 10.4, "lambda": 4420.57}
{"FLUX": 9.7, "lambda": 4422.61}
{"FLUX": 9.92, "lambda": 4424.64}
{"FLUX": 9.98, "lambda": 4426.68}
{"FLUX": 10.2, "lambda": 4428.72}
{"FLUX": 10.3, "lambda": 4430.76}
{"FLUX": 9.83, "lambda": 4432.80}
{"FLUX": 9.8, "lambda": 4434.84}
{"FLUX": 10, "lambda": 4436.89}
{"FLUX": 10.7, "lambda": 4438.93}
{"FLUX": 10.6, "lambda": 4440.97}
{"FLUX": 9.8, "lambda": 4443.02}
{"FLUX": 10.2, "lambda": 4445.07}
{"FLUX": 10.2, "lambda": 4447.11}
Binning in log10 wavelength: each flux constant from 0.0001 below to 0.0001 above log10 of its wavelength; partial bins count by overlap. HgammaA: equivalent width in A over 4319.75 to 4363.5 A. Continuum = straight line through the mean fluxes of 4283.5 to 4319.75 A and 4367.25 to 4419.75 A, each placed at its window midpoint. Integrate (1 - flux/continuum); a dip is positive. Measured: 4.16 A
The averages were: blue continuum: 10.5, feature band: 9.39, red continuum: 10.3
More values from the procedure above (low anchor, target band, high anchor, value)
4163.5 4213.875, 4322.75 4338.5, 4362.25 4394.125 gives 1.4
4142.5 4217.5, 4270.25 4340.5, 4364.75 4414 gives 2.4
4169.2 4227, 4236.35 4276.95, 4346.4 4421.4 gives 0.9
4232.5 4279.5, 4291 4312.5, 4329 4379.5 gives -0.9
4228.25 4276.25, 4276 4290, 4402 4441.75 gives -0.6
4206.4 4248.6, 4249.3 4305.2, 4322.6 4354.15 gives -4.0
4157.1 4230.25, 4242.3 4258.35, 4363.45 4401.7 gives 0.6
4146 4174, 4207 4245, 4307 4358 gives 0.3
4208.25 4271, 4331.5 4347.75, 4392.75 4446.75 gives 3.1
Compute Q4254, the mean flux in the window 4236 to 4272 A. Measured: 10.3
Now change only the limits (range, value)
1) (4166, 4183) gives 10.8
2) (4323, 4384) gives 9.64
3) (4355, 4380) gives 10.4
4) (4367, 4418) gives 10.3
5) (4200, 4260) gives 10.3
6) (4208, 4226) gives 10.3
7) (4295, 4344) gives 9.75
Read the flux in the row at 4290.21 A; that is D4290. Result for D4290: 9.54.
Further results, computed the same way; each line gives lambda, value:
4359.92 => 10.1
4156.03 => 10.5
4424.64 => 9.92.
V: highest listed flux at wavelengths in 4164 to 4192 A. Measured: 11.4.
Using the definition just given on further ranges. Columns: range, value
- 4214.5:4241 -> 11.1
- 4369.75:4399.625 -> 10.8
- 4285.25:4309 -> 11.3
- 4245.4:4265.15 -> 10.6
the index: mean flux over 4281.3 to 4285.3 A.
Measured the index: 10.7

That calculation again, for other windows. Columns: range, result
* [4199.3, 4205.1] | 10.9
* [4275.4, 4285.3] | 10.8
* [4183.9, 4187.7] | 10.6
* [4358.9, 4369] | 10.4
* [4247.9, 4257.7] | 10.1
